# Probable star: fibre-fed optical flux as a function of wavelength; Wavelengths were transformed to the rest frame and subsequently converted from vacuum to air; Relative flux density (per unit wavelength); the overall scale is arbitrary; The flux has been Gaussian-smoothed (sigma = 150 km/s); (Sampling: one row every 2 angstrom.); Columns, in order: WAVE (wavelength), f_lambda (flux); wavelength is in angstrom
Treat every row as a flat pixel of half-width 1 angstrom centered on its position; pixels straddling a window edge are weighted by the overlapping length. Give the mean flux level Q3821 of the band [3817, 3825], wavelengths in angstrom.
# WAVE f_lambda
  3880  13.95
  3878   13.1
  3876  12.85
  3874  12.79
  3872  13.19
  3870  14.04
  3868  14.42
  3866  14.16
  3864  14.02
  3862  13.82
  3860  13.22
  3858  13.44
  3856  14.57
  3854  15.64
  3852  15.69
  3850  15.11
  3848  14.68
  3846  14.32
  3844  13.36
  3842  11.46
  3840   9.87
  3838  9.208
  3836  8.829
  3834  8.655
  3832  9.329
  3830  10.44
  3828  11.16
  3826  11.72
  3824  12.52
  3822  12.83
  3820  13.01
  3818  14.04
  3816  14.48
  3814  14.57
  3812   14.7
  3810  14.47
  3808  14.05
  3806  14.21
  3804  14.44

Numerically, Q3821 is 13.1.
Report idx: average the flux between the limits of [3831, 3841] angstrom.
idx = 9.18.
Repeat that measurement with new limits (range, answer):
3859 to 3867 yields 13.8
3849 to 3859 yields 14.9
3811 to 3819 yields 14.4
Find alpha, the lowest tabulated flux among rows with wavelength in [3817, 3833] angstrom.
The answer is 9.329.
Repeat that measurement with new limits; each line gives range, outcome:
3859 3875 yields 12.79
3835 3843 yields 8.829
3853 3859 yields 13.44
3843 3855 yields 13.36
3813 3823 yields 12.83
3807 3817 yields 14.05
